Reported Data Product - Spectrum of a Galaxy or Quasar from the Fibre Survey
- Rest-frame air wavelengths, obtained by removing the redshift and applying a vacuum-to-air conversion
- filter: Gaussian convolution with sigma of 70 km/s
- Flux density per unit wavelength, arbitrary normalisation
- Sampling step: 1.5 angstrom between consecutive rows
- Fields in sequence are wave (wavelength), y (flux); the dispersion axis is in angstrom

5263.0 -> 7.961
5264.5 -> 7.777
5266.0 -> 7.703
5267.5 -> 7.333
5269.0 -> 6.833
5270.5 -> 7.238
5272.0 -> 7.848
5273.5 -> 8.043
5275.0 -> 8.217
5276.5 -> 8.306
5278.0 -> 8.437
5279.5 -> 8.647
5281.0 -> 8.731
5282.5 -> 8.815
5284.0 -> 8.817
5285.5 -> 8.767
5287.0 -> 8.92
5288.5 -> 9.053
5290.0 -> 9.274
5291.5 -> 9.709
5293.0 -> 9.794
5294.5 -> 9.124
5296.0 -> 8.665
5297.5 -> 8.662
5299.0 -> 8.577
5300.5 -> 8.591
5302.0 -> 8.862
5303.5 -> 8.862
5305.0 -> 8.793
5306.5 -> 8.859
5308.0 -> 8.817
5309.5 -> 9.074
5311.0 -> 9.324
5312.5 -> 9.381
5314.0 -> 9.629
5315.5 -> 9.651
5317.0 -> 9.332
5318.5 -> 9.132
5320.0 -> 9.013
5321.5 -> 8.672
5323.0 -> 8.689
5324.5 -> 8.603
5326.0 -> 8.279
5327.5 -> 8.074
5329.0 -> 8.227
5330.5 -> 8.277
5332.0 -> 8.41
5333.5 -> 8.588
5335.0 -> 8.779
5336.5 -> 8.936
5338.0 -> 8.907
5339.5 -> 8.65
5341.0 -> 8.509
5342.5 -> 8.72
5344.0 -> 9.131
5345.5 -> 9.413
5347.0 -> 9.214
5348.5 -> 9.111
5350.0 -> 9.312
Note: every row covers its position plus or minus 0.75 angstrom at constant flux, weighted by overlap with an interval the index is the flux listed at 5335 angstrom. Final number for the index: 8.779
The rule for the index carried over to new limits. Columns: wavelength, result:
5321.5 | 8.672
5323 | 8.689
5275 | 8.217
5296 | 8.665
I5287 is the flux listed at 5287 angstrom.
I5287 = 8.92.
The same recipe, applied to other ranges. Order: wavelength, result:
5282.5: 8.815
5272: 7.848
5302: 8.862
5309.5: 9.074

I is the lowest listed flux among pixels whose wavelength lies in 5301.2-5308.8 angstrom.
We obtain 8.793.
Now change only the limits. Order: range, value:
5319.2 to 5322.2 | 8.672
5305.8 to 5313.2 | 8.817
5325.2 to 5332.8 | 8.074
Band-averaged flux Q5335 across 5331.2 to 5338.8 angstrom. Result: 8.72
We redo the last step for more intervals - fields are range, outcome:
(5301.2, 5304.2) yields 8.86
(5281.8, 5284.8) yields 8.82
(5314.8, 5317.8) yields 9.48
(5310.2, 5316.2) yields 9.49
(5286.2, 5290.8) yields 9.09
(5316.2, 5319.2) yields 9.24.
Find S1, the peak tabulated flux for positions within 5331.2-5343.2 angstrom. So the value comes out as 8.936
